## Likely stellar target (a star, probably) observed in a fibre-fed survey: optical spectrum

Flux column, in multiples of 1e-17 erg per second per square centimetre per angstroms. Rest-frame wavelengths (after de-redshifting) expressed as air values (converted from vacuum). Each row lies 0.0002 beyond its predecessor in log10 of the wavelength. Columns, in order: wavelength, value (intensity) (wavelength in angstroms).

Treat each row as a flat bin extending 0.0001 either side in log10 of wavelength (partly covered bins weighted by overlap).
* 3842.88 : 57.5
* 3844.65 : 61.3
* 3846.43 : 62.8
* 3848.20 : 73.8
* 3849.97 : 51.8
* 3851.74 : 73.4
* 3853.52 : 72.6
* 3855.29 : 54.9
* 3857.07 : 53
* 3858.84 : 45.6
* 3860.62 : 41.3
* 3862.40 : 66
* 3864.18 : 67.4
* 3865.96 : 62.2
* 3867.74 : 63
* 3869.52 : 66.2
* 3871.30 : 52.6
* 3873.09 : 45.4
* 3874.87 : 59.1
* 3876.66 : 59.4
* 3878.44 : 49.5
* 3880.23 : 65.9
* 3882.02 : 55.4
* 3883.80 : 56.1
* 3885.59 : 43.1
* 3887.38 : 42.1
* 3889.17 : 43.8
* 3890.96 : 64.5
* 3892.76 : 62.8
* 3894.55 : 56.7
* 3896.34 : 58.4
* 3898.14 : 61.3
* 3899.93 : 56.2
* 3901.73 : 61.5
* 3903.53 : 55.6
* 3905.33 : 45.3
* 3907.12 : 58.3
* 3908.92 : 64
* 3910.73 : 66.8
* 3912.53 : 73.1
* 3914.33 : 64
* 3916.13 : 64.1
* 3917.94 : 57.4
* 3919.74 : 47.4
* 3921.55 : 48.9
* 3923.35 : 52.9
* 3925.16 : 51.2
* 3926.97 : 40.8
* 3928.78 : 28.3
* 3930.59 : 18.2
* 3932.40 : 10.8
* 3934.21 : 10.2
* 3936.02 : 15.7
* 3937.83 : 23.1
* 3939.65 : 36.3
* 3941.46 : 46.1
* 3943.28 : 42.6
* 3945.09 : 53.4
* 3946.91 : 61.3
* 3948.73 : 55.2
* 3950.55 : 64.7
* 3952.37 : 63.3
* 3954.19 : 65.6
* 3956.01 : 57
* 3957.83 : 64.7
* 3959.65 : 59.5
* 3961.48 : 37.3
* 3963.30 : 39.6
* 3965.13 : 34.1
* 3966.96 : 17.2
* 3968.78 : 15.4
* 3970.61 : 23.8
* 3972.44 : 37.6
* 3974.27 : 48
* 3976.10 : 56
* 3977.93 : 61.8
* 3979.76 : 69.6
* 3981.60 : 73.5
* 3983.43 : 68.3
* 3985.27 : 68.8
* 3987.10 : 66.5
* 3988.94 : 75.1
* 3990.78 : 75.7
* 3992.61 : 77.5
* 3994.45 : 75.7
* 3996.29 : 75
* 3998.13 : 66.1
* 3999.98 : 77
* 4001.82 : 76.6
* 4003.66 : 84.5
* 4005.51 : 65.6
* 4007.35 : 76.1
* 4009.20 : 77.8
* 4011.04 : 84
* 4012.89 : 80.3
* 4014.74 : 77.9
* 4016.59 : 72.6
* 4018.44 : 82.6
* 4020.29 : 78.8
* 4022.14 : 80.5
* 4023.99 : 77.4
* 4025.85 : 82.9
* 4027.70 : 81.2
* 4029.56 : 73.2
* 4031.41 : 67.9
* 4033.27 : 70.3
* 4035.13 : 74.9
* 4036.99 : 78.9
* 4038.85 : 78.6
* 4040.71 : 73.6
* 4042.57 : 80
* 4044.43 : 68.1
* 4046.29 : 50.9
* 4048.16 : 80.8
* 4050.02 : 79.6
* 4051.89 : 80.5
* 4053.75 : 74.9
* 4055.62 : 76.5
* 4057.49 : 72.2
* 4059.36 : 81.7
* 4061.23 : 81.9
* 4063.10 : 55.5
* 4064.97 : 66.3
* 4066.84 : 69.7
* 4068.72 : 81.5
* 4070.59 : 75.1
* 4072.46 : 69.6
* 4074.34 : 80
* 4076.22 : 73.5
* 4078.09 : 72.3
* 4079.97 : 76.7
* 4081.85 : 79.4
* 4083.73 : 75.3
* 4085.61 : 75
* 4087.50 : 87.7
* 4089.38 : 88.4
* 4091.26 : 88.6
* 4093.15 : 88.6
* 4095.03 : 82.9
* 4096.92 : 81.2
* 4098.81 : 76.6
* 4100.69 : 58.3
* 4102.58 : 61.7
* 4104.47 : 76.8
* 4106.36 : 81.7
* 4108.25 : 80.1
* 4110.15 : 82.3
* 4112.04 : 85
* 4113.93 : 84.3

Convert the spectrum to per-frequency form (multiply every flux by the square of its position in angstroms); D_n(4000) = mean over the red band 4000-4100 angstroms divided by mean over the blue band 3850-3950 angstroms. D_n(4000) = 1.60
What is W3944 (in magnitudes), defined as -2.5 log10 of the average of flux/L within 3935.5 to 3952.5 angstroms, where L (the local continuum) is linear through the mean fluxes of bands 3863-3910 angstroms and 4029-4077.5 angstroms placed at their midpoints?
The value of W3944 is 0.34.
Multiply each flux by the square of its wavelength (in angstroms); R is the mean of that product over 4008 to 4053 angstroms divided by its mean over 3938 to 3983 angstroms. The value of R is 1.61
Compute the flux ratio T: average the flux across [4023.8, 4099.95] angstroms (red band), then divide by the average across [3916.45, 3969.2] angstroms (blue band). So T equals 1.8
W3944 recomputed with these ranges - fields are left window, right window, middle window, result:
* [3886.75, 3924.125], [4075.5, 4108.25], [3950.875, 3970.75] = 0.38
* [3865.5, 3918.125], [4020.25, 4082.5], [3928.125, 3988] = 0.39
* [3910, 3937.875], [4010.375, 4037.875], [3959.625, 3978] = 0.49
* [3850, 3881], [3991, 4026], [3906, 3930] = 0.19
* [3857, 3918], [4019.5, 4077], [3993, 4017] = -0.09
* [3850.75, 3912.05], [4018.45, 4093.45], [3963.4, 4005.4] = 0.15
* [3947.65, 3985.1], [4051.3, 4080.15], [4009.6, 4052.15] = -0.16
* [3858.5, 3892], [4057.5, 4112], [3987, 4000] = -0.10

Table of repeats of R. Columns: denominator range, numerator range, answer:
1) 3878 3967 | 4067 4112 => 1.71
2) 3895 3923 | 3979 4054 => 1.35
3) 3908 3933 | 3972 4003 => 1.43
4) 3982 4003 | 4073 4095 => 1.15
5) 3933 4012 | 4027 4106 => 1.40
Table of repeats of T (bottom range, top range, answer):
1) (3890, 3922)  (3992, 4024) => 1.30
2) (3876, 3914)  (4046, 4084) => 1.30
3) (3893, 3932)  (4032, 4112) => 1.42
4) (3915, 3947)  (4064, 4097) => 2.01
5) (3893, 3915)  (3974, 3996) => 1.14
